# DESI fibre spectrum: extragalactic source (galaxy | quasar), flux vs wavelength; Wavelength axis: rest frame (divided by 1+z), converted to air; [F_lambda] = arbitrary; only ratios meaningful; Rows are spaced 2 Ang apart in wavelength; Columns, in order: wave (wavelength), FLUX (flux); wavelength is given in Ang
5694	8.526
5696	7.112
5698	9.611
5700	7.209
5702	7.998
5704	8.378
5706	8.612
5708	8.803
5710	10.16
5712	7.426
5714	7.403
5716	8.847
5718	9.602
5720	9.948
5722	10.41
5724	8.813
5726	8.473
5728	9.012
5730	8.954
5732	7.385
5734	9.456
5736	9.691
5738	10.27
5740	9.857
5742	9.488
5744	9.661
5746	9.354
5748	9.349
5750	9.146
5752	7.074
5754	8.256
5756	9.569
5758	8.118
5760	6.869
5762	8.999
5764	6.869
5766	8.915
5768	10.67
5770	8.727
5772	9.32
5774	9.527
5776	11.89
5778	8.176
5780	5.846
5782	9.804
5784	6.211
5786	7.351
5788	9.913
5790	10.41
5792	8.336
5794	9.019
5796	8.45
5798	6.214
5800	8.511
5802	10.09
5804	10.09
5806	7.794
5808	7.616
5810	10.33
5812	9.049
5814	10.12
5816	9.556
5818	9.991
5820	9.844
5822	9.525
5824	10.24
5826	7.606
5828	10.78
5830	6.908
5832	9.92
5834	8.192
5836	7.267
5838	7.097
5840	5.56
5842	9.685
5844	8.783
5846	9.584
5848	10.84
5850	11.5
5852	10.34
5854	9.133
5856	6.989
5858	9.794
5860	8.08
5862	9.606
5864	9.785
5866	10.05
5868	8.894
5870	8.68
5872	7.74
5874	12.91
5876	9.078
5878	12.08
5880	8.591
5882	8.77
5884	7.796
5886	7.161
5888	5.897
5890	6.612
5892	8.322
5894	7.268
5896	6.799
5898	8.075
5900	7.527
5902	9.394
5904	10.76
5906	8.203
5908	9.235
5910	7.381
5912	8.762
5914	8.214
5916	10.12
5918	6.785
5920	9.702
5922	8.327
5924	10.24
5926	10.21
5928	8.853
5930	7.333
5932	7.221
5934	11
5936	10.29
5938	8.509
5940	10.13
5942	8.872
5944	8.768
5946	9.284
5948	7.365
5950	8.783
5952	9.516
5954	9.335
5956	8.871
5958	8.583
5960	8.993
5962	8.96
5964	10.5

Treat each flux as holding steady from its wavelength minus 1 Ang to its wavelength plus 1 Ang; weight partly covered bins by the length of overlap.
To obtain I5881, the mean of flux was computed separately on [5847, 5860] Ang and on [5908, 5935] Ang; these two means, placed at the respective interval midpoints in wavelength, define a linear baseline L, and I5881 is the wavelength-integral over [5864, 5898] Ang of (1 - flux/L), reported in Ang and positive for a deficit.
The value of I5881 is 2.7 Ang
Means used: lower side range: 9.64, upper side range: 8.8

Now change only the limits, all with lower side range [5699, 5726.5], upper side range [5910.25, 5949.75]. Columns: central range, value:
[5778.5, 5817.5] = 0.5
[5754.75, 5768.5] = 0.4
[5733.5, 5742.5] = -1.1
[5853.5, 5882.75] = -1.6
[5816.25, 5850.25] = -0.6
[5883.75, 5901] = 3.2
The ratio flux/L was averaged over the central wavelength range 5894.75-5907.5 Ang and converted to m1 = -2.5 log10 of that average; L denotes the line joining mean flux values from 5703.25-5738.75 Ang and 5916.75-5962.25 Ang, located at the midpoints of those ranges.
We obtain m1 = 0.06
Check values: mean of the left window 8.98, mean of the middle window 8.47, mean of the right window 8.96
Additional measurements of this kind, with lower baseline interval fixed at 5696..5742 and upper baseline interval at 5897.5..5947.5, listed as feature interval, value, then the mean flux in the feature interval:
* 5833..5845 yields 0.150 mag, 7.76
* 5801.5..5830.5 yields -0.050 mag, 9.33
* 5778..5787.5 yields 0.182 mag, 7.53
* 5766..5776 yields -0.096 mag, 9.73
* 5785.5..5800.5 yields 0.042 mag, 8.57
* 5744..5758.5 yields 0.015 mag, 8.78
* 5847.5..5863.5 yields -0.070 mag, 9.5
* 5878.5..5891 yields 0.166 mag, 7.66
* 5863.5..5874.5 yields -0.072 mag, 9.52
